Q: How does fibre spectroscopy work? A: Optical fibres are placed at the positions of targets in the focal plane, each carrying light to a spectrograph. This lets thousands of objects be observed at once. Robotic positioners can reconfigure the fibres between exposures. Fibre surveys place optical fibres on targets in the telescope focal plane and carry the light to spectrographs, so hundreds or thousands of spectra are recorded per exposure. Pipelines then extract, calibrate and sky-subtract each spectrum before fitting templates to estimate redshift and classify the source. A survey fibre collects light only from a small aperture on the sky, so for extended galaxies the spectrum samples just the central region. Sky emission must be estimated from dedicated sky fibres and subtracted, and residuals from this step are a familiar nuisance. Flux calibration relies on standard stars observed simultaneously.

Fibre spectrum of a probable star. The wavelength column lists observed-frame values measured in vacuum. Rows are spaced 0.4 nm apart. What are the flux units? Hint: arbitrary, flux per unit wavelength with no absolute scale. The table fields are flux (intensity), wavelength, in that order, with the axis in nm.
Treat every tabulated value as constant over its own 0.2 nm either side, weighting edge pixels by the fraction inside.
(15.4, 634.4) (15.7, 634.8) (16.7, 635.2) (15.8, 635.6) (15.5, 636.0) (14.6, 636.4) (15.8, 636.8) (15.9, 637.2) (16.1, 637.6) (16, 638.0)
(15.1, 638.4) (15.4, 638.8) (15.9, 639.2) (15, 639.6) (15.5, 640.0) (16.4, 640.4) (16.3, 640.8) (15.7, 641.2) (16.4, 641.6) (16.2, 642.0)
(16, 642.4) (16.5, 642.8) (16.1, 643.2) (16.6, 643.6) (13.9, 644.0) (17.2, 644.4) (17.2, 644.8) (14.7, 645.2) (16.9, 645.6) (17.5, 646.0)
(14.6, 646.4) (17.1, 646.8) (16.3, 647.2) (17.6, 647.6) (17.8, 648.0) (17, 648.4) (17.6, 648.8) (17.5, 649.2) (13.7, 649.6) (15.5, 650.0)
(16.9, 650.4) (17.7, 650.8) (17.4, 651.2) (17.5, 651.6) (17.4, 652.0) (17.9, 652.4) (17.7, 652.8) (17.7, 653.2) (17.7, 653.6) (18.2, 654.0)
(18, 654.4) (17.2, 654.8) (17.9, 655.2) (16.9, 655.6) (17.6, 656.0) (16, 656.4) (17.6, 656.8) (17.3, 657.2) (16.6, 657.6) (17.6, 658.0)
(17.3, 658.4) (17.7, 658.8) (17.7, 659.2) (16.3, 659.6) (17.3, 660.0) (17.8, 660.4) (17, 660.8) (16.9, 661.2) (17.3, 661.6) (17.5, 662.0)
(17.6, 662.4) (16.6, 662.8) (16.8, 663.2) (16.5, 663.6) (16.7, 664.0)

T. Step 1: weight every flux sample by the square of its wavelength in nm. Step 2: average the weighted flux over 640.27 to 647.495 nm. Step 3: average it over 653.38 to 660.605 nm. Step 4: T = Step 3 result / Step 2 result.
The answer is 1.12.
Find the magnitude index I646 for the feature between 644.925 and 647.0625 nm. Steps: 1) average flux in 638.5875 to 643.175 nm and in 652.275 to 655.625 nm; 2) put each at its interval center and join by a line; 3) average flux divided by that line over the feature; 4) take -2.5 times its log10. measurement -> 0.03 mag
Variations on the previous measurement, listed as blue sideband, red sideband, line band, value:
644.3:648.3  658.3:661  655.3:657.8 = 0.01 mag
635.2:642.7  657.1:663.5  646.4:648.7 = -0.04 mag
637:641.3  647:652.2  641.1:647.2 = 0.01 mag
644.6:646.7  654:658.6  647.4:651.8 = -0.02 mag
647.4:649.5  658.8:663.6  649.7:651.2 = 0.04 mag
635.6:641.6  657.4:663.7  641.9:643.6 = -0.02 mag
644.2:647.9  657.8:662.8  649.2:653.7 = -0.01 mag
